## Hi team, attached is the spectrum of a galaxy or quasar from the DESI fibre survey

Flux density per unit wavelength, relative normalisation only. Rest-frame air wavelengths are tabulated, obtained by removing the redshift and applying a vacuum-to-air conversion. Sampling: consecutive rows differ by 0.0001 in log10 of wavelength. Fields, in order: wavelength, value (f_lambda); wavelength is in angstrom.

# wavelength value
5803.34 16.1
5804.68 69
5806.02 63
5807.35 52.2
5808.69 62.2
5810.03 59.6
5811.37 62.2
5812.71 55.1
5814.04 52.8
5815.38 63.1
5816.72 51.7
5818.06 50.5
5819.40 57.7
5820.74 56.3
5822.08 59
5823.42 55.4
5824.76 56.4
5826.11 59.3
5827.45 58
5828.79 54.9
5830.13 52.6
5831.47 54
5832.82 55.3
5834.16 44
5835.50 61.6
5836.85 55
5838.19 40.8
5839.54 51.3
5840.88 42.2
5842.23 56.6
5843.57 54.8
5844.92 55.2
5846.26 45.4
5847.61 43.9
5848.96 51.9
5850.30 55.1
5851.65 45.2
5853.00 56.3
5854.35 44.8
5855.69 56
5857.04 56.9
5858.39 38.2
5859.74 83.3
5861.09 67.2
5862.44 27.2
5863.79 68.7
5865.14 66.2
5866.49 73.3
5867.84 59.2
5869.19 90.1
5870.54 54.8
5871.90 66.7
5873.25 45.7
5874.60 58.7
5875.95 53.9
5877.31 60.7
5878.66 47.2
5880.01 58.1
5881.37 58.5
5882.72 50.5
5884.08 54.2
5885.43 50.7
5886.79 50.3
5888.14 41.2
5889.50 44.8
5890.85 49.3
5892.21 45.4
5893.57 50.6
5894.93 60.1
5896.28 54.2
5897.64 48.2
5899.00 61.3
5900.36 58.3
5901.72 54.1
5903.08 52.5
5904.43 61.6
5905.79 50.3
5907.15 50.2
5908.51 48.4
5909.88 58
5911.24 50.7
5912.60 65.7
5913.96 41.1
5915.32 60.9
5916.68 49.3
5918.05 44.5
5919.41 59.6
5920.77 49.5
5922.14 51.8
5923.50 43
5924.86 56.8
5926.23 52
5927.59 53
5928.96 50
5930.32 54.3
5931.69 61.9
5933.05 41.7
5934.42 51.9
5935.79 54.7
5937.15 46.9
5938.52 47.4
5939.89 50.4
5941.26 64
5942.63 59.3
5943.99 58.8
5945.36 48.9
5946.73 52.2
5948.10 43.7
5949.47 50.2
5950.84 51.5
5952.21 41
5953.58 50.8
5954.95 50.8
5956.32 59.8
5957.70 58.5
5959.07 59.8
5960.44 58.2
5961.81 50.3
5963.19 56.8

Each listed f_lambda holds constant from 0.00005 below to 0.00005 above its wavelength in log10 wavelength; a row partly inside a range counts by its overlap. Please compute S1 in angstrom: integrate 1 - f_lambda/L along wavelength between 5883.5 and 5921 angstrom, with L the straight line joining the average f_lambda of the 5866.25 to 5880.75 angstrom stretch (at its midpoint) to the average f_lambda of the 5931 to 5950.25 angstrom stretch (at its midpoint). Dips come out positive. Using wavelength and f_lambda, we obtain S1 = 3.0 angstrom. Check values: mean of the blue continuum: 60.4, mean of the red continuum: 52.3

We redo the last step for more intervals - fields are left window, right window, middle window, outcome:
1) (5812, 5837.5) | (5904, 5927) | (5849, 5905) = -1.9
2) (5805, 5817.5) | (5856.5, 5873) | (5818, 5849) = 3.5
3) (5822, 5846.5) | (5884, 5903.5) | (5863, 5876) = -2.9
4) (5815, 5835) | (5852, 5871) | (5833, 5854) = 2.5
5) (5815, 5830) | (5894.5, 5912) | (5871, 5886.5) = 0.0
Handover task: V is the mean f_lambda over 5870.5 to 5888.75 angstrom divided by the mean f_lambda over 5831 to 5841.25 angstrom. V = 1.06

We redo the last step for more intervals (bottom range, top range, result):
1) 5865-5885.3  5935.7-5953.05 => 0.86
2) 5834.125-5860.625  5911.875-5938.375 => 0.99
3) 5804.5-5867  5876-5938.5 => 0.95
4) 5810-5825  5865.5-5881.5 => 1.07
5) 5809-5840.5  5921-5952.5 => 0.94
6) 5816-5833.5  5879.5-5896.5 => 0.92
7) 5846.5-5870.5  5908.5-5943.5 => 0.92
